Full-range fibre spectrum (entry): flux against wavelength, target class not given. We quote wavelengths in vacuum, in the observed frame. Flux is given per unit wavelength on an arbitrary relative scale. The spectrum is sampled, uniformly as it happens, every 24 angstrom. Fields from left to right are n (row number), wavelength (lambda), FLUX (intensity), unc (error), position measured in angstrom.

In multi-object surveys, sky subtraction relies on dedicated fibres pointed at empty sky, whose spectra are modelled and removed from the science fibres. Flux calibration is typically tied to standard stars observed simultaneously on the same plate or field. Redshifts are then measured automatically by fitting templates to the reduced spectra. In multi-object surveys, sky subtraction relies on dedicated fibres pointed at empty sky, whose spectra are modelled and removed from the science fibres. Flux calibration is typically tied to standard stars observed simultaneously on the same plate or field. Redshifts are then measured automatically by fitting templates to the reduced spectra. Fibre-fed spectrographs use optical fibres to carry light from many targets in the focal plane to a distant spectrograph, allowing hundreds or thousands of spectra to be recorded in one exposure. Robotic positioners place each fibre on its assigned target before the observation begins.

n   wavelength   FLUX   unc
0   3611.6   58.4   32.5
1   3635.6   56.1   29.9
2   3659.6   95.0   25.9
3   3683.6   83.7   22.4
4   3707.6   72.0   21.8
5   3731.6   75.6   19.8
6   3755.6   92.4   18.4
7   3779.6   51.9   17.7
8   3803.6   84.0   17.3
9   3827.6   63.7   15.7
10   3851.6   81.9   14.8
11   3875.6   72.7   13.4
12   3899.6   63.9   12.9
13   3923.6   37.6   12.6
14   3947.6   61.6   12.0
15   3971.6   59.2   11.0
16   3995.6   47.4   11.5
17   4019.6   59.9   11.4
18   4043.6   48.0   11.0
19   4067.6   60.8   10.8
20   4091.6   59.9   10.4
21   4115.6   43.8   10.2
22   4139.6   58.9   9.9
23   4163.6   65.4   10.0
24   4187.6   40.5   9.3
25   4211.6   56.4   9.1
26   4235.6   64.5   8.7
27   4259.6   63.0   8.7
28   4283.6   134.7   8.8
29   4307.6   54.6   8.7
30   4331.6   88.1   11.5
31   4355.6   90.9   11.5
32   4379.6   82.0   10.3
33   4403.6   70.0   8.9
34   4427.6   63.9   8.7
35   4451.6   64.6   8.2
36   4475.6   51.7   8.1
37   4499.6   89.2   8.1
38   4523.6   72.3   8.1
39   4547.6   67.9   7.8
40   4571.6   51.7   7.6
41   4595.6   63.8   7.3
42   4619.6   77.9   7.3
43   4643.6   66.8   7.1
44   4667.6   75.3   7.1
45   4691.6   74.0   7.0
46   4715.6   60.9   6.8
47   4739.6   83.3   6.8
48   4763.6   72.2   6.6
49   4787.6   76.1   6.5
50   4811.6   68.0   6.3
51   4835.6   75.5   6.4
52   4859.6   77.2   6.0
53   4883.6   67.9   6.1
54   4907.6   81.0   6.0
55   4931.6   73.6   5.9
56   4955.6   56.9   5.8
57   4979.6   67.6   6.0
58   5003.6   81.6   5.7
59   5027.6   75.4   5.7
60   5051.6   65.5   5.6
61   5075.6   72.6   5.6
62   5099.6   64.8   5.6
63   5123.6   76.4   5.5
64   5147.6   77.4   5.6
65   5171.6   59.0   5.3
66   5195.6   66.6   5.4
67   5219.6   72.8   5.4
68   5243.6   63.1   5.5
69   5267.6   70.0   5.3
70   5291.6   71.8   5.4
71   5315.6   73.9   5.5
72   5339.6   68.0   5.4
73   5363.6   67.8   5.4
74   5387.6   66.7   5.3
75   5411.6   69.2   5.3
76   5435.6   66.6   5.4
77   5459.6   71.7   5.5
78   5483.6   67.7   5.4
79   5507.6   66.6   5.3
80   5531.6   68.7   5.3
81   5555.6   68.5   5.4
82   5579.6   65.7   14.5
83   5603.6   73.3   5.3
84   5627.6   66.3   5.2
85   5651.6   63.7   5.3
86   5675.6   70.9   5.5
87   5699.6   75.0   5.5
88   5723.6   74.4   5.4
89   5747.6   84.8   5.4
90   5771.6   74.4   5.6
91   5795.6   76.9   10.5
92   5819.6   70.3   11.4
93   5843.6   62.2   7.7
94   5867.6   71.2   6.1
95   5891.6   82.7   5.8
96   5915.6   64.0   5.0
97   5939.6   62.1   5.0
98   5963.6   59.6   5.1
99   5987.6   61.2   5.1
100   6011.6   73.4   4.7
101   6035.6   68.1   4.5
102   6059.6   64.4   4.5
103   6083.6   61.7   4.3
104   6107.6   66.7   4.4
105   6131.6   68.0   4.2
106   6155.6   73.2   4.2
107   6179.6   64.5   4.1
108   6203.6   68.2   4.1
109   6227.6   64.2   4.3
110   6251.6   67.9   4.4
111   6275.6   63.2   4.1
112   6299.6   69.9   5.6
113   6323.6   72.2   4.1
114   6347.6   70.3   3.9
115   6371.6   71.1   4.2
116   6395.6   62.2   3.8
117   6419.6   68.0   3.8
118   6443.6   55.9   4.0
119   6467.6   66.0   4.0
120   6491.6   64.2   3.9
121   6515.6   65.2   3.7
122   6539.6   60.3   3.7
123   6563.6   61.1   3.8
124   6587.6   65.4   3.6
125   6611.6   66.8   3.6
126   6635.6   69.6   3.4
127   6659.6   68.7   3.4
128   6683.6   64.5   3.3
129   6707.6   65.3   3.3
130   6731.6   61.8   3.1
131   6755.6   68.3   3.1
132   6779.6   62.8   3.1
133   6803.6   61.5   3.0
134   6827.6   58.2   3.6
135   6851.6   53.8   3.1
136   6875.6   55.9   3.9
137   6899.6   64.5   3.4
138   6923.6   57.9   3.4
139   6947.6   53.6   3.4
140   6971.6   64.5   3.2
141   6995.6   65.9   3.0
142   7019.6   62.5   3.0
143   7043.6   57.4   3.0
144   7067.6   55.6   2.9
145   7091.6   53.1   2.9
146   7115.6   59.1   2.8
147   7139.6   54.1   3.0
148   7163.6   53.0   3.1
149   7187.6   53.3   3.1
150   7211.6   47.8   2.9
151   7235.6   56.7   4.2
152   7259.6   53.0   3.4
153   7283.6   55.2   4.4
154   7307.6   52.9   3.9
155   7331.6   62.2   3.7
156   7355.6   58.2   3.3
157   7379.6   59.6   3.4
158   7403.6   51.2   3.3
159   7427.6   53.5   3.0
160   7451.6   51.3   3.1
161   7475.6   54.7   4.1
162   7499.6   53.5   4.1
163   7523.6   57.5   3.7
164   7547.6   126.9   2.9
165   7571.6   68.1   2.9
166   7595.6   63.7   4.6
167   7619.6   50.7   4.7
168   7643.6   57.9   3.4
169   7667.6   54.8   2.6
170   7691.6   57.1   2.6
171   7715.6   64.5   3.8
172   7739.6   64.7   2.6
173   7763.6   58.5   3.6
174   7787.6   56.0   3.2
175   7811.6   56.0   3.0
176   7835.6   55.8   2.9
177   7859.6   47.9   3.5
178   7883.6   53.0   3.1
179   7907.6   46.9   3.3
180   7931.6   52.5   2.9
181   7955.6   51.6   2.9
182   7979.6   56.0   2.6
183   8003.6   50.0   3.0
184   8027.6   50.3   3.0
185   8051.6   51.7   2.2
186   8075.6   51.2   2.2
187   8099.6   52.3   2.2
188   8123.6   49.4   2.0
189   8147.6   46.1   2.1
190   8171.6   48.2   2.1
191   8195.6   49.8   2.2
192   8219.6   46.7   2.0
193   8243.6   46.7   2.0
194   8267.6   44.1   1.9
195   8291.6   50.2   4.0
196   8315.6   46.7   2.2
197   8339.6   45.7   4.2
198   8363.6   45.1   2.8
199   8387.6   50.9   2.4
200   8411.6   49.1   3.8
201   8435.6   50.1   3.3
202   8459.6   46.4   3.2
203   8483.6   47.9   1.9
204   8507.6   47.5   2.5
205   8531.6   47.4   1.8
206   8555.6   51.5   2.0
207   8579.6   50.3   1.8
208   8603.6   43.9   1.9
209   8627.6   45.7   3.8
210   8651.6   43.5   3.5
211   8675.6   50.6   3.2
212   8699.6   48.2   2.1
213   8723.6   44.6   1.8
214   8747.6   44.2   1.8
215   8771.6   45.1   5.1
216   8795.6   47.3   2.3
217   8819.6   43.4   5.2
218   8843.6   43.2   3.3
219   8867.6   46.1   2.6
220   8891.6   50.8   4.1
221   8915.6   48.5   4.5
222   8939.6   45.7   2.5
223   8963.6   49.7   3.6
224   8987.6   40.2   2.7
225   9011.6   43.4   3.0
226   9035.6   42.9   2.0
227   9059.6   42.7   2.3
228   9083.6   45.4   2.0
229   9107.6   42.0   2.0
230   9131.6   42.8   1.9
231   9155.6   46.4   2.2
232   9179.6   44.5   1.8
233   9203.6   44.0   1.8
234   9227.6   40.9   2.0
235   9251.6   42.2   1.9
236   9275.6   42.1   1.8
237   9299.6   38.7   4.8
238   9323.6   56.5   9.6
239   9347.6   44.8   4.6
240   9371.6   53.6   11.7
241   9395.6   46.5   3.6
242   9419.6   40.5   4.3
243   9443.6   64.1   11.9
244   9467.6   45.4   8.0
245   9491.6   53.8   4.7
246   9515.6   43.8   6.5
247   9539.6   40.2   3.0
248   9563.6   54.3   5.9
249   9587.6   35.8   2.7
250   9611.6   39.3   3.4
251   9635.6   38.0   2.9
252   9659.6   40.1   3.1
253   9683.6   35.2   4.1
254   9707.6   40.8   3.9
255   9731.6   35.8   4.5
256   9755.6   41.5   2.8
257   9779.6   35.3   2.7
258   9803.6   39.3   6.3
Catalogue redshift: 0.15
